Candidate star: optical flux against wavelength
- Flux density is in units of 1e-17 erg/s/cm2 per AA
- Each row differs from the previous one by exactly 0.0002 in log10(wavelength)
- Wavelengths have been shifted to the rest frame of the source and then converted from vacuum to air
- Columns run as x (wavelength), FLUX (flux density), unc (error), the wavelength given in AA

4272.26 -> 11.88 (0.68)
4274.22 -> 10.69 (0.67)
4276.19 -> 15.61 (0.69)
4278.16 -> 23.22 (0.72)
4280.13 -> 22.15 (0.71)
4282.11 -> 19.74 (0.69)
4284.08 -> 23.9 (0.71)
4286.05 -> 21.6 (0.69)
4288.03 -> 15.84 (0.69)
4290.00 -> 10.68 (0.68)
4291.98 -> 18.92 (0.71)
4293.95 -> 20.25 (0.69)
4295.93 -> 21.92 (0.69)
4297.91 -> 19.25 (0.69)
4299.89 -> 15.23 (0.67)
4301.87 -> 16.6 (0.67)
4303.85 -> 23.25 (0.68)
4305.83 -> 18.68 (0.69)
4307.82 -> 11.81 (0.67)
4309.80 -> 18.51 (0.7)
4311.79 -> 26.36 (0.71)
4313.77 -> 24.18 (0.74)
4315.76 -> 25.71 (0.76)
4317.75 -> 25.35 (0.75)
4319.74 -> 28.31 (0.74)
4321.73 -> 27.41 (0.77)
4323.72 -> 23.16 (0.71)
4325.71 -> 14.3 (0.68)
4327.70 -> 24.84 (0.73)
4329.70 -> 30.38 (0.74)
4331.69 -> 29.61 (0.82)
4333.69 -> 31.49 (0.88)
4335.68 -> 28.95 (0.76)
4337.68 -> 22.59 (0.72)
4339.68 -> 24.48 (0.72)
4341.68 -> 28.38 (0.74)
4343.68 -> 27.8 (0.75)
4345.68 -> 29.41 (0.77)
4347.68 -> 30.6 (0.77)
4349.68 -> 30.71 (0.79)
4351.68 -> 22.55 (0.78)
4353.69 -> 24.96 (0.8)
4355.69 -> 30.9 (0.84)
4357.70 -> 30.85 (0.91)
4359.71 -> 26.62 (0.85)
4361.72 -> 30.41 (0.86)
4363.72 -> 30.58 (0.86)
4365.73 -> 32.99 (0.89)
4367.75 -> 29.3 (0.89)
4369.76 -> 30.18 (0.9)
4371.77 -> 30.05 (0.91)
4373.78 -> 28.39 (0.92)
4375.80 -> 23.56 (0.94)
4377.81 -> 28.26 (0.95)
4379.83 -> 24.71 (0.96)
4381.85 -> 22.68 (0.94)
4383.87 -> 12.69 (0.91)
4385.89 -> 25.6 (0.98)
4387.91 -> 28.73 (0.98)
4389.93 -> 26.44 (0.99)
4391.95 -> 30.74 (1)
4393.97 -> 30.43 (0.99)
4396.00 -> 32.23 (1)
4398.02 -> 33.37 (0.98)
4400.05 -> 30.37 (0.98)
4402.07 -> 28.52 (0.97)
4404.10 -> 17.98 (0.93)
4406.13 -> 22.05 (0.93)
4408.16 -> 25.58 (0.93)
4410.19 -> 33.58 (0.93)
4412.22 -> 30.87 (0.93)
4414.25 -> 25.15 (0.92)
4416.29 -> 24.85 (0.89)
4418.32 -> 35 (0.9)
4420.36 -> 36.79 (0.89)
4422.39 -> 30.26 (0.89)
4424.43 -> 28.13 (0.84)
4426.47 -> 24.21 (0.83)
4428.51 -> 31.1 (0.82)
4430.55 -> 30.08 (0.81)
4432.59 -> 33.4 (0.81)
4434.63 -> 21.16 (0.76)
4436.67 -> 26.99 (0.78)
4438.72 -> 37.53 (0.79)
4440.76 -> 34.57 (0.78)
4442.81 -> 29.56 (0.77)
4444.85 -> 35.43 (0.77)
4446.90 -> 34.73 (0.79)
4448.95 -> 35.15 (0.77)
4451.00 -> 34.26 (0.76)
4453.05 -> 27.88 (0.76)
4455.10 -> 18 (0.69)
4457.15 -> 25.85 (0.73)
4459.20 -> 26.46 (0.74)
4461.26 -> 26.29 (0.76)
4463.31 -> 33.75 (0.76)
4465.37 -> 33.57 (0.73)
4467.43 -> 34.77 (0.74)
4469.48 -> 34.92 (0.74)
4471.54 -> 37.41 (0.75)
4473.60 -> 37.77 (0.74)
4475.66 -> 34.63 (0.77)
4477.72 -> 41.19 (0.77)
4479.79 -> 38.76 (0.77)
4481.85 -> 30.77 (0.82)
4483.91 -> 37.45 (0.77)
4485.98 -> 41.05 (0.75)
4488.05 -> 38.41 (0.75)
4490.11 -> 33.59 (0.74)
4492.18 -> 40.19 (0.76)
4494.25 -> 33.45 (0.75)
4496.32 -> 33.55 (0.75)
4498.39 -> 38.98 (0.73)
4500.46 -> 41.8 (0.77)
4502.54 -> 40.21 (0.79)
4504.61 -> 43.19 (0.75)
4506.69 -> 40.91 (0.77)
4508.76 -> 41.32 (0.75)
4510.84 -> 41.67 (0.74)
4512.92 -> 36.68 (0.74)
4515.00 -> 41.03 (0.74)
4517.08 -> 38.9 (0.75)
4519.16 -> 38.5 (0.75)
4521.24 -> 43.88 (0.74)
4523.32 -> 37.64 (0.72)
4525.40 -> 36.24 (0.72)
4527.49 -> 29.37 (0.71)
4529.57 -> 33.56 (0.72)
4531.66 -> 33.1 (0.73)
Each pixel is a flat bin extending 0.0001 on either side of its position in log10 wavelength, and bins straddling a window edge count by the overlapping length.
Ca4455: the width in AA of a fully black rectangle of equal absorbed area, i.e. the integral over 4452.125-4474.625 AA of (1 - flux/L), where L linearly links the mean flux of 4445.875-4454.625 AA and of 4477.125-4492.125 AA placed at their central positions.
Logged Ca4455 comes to 2.4 AA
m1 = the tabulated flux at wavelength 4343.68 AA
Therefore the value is 27.8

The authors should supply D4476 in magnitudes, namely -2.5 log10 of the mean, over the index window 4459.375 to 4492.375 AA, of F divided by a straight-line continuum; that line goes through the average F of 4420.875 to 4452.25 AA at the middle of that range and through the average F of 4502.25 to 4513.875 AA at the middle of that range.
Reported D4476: 0.03 mag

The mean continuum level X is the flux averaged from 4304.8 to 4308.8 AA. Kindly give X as 15.3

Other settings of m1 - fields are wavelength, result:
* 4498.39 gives 38.98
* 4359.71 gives 26.62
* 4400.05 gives 30.37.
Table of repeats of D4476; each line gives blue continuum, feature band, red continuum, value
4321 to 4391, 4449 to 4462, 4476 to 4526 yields 0.28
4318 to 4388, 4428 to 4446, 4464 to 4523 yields 0.09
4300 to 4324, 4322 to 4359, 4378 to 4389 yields -0.19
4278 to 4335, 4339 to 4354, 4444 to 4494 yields -0.11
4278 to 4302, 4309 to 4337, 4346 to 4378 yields -0.09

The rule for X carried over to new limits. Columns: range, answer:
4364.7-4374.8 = 30.2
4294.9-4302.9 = 18.3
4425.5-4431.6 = 28.5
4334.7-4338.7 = 25.7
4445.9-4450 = 34.9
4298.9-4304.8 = 18.3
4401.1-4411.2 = 25.5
